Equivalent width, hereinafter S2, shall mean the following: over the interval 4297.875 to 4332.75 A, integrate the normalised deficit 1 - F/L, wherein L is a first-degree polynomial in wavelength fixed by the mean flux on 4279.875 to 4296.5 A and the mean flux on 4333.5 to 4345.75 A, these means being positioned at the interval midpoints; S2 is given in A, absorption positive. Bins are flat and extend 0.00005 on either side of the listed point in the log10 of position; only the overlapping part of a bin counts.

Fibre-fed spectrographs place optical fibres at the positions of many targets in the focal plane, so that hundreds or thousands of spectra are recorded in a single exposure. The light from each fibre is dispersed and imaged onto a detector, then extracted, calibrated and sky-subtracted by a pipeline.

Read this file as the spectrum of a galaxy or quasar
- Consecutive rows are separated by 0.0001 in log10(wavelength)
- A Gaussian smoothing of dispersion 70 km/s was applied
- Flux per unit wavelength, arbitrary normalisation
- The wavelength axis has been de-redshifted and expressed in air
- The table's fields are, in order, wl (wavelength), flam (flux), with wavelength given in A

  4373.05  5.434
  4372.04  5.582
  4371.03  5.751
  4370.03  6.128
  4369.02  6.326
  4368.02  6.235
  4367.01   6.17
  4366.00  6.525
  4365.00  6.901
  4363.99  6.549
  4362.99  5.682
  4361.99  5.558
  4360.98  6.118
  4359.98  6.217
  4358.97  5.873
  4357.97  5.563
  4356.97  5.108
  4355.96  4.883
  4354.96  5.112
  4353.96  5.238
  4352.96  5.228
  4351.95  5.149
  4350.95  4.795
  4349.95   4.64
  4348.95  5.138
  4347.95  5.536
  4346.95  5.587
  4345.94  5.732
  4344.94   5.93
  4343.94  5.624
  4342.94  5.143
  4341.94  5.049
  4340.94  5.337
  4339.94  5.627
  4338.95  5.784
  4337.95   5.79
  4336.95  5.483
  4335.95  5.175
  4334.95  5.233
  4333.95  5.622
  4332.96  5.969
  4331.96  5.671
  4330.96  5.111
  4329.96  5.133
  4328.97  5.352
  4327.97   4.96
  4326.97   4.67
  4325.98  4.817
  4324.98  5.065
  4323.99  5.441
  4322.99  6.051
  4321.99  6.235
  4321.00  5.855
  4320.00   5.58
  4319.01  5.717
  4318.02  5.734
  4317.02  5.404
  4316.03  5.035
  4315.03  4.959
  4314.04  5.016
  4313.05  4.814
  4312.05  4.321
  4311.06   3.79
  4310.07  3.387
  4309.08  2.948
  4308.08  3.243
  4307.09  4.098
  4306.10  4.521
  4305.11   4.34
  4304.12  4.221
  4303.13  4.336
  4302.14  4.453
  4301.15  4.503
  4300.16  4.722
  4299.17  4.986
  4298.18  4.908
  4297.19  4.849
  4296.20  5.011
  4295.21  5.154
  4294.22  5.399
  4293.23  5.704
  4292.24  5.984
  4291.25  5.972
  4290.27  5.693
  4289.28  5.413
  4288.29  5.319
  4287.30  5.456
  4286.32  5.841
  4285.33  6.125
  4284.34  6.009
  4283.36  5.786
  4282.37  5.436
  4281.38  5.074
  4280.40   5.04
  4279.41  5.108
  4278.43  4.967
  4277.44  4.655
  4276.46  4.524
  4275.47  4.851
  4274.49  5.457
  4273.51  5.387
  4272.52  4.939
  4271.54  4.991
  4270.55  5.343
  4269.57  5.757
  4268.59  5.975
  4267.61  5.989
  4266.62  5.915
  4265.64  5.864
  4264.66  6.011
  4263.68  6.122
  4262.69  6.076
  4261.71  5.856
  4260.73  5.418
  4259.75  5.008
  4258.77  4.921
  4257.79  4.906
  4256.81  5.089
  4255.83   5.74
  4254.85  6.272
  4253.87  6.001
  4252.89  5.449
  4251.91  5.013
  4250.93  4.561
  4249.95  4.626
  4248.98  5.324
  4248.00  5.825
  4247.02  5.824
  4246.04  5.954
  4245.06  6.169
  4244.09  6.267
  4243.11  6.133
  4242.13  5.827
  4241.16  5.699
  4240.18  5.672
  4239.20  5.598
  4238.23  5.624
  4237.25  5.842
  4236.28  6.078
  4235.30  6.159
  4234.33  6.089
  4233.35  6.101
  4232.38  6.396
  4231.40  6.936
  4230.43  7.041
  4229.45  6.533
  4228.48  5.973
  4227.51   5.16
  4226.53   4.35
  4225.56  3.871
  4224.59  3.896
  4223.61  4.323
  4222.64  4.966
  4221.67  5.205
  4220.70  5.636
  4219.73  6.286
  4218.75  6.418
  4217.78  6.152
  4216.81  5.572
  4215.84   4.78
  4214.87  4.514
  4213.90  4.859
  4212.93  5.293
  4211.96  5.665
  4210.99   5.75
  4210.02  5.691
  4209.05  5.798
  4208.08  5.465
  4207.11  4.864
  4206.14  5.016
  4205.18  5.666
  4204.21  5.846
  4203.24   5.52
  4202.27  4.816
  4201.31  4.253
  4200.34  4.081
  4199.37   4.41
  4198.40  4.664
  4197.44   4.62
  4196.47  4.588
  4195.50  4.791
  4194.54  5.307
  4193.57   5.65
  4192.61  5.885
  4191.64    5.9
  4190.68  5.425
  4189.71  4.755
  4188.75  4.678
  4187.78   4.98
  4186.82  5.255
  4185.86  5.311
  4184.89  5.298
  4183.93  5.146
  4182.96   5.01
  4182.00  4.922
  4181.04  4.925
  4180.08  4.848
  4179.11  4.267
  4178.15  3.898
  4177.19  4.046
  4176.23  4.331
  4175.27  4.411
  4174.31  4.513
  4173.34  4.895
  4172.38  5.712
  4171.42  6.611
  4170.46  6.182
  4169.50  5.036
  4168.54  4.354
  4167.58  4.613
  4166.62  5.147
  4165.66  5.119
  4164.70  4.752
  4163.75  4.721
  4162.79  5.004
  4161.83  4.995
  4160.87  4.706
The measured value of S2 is 4.2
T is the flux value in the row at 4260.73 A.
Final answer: 5.418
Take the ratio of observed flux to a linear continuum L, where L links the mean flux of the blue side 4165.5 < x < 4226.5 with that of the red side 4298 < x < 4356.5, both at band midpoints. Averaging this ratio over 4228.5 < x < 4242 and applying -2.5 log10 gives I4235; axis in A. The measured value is -0.21 mag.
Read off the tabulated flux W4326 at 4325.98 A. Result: 4.817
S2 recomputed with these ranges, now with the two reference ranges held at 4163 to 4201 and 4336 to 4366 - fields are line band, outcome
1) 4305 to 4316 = 2.5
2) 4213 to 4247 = -3.5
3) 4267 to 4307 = 0.9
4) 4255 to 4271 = -1.2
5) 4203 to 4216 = -0.8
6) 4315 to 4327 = -0.1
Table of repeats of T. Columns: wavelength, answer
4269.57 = 5.757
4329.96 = 5.133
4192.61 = 5.885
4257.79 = 4.906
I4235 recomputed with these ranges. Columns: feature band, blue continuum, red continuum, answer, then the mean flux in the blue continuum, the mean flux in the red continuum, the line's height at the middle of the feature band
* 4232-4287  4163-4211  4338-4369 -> -0.06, 5.03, 5.62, 5.28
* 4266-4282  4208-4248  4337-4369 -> 0.08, 5.65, 5.62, 5.64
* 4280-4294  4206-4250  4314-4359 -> -0.03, 5.61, 5.37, 5.48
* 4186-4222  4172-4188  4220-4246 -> -0.01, 4.8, 5.69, 5.2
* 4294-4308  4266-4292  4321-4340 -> 0.18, 5.43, 5.44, 5.44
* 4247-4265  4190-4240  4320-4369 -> 0.00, 5.4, 5.54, 5.44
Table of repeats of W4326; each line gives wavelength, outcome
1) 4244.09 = 6.267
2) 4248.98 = 5.324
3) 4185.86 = 5.311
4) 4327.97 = 4.96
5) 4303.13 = 4.336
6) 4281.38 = 5.074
